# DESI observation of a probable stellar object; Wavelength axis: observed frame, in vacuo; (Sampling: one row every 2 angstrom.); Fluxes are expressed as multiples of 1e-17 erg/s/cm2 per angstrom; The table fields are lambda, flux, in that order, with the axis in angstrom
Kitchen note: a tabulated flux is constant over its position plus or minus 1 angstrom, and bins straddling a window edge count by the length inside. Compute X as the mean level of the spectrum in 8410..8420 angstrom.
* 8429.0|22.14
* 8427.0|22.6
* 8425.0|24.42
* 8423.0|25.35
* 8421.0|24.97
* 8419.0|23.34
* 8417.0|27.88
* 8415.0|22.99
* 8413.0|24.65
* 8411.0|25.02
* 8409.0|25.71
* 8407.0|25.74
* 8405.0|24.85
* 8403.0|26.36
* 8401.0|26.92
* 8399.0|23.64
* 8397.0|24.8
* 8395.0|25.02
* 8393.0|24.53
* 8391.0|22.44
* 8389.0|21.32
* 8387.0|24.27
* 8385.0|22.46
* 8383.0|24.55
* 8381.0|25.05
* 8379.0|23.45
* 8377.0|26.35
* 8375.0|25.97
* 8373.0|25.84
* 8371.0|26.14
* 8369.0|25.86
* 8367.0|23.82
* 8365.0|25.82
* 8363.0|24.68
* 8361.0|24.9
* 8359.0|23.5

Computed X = 24.8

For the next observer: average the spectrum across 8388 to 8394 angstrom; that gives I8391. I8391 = 22.8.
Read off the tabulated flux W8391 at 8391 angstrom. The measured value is 22.44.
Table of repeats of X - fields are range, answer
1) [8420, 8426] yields 24.9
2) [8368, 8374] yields 25.9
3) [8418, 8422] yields 24.2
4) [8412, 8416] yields 23.8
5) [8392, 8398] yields 24.8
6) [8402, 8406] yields 25.6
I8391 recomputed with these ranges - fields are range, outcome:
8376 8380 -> 24.9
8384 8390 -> 22.7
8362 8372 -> 25.3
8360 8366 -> 25.1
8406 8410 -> 25.7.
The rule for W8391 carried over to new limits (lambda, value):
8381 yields 25.05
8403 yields 26.36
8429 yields 22.14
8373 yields 25.84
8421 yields 24.97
